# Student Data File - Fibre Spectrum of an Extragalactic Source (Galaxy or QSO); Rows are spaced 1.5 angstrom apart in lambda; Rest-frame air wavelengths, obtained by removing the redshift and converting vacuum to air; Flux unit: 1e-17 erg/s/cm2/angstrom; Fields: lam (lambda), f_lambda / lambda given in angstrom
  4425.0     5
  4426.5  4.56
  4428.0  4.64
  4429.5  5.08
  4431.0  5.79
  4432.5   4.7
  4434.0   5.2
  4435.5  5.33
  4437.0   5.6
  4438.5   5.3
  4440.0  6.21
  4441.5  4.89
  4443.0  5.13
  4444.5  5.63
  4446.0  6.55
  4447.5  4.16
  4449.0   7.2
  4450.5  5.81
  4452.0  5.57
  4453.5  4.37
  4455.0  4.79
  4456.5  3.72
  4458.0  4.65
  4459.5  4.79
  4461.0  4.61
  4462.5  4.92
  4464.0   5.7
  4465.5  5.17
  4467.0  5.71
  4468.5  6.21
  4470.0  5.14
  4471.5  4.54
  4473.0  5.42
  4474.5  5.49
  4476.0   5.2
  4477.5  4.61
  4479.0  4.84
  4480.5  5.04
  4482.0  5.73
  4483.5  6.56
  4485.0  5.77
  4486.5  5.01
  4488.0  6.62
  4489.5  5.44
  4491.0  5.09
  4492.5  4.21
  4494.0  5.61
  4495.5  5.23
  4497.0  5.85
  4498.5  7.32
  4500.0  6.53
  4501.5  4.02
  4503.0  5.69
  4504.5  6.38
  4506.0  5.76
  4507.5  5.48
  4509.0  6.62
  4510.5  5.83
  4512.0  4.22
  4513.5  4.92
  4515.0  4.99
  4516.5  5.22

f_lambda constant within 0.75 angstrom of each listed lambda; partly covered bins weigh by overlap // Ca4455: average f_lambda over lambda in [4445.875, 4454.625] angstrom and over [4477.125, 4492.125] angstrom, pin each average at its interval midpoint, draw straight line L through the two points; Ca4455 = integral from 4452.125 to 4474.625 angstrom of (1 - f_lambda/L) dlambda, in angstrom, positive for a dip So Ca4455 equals 1.93 angstrom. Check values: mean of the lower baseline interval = 5.51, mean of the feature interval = 5.02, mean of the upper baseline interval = 5.46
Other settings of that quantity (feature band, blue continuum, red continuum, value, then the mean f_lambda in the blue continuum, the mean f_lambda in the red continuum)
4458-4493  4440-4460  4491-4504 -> 0.7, 5.22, 5.55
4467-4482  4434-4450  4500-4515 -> 0.8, 5.58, 5.47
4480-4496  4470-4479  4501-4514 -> -0.9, 5.04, 5.47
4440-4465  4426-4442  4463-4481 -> 0.2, 5.22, 5.25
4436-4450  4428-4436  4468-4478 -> -1.2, 5.16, 5.22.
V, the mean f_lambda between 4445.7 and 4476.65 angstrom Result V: 5.21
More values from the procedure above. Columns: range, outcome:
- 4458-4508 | 5.43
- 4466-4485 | 5.39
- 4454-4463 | 4.56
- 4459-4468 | 5.19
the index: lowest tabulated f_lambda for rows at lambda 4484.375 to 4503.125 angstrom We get 4.02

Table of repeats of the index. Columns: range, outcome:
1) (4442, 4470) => 3.72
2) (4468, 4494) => 4.21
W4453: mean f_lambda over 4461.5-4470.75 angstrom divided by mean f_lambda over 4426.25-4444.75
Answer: 1.0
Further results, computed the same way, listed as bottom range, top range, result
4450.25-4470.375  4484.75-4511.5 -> 1.12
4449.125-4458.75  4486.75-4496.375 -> 1.08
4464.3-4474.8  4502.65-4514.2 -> 1.04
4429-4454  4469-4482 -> 0.93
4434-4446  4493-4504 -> 1.04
